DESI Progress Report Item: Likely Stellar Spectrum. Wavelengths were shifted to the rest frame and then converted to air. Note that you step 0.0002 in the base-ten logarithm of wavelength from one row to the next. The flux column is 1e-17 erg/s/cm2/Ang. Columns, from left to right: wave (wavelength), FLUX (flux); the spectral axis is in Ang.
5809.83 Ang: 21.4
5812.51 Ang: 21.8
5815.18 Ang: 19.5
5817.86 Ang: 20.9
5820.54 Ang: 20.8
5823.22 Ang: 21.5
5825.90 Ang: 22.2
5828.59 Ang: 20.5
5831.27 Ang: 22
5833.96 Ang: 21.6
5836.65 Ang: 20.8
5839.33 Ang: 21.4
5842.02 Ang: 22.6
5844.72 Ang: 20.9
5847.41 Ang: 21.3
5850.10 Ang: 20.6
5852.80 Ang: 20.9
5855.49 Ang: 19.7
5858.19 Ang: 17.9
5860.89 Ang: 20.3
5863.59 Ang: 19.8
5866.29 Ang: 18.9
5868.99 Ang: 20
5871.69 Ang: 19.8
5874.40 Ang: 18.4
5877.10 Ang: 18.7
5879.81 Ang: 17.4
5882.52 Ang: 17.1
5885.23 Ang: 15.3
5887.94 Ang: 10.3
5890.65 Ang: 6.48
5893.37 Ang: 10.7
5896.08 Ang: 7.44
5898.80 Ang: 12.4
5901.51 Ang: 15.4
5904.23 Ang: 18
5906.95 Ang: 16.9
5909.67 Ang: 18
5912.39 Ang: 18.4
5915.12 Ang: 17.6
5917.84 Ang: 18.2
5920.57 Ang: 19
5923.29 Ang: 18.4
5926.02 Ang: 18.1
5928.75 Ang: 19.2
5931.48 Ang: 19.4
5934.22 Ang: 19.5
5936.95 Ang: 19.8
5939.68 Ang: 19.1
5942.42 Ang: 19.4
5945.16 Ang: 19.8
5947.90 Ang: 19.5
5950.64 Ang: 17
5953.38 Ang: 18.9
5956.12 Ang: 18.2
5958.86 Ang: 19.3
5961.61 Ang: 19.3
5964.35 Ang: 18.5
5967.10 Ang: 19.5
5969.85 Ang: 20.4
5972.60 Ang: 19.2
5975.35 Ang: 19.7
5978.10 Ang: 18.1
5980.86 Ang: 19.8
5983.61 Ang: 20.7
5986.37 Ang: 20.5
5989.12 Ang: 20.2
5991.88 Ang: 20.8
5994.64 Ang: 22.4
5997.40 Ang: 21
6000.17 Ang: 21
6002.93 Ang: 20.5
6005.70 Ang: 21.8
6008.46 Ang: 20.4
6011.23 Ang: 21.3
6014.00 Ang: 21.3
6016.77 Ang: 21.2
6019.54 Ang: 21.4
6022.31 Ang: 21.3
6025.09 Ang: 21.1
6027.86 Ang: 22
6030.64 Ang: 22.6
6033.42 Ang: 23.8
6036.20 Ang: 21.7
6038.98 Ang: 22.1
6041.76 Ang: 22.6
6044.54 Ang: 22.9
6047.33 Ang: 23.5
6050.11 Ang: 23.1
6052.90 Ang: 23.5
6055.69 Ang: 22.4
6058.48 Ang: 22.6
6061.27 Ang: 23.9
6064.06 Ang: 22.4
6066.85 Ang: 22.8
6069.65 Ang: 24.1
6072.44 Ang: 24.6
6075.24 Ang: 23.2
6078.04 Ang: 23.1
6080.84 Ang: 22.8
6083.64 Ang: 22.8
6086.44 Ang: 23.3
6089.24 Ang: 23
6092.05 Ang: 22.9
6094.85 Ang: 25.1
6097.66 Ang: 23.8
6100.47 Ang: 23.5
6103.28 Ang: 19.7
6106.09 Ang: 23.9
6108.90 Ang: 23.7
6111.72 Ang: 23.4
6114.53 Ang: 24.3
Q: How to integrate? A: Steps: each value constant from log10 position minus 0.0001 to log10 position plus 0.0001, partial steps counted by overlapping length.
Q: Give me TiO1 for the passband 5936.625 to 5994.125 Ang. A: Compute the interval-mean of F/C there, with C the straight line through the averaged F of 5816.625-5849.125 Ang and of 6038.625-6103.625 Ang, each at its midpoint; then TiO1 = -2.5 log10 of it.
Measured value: 0.15 mag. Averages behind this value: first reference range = 21.4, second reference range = 23.1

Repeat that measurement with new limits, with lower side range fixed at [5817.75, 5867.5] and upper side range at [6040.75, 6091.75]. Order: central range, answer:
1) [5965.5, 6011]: 0.10 mag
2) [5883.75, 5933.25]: 0.35 mag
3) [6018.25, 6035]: 0.03 mag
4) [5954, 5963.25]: 0.16 mag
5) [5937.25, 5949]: 0.12 mag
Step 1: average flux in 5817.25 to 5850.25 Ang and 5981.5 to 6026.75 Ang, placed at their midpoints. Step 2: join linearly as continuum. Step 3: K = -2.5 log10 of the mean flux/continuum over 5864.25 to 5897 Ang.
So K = 0.362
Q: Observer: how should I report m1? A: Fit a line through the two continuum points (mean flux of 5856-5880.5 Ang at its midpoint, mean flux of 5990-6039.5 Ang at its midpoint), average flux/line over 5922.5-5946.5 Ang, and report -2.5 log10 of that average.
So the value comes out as 0.054 mag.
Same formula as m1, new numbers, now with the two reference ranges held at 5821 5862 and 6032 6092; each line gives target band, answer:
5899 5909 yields 0.30 mag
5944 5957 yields 0.18 mag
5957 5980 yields 0.15 mag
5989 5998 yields 0.06 mag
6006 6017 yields 0.07 mag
